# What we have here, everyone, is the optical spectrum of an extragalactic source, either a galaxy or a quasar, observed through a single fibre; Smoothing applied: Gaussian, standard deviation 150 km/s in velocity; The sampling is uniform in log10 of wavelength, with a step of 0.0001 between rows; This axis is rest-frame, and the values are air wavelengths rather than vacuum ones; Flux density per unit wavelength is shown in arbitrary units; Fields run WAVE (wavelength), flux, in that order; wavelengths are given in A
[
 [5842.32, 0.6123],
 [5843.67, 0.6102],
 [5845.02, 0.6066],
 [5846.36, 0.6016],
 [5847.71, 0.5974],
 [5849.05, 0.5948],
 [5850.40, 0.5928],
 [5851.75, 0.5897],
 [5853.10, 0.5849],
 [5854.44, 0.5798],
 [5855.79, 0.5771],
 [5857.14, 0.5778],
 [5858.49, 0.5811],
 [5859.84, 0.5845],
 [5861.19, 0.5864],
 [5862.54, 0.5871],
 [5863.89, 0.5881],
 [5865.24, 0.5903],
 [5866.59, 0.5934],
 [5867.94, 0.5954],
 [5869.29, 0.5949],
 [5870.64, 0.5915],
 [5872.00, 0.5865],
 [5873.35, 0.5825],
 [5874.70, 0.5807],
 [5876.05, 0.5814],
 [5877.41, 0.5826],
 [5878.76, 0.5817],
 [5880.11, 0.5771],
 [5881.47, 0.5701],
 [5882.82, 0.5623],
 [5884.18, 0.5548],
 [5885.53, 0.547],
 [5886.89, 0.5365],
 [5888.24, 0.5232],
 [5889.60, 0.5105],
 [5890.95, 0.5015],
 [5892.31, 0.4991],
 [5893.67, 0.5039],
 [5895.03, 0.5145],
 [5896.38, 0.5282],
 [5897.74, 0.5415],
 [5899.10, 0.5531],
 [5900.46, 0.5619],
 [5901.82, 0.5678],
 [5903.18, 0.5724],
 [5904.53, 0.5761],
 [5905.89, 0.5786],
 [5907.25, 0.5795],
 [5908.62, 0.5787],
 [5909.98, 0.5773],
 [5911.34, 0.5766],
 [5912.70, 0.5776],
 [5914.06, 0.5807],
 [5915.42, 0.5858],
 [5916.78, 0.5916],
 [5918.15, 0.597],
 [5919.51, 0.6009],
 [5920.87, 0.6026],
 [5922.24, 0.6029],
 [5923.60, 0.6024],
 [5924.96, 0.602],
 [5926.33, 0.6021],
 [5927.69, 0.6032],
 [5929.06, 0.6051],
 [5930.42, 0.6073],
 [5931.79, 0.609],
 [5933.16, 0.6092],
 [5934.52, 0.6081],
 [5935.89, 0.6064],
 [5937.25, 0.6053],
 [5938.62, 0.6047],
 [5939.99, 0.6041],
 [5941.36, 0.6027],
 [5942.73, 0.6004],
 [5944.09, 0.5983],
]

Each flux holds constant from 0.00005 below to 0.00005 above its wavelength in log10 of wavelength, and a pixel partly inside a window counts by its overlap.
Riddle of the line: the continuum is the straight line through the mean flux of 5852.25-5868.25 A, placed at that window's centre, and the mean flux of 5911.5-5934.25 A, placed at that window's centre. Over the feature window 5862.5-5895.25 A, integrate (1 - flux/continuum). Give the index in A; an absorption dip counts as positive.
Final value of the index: 1.53 A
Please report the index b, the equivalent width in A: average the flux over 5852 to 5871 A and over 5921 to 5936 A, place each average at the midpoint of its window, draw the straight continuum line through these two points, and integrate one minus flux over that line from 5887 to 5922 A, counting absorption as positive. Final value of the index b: 2.3 A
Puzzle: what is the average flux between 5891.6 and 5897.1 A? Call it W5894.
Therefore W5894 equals 0.511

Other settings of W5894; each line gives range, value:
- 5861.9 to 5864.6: 0.588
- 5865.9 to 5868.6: 0.595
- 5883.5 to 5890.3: 0.535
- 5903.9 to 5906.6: 0.577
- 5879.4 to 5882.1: 0.573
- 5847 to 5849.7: 0.597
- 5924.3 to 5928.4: 0.602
